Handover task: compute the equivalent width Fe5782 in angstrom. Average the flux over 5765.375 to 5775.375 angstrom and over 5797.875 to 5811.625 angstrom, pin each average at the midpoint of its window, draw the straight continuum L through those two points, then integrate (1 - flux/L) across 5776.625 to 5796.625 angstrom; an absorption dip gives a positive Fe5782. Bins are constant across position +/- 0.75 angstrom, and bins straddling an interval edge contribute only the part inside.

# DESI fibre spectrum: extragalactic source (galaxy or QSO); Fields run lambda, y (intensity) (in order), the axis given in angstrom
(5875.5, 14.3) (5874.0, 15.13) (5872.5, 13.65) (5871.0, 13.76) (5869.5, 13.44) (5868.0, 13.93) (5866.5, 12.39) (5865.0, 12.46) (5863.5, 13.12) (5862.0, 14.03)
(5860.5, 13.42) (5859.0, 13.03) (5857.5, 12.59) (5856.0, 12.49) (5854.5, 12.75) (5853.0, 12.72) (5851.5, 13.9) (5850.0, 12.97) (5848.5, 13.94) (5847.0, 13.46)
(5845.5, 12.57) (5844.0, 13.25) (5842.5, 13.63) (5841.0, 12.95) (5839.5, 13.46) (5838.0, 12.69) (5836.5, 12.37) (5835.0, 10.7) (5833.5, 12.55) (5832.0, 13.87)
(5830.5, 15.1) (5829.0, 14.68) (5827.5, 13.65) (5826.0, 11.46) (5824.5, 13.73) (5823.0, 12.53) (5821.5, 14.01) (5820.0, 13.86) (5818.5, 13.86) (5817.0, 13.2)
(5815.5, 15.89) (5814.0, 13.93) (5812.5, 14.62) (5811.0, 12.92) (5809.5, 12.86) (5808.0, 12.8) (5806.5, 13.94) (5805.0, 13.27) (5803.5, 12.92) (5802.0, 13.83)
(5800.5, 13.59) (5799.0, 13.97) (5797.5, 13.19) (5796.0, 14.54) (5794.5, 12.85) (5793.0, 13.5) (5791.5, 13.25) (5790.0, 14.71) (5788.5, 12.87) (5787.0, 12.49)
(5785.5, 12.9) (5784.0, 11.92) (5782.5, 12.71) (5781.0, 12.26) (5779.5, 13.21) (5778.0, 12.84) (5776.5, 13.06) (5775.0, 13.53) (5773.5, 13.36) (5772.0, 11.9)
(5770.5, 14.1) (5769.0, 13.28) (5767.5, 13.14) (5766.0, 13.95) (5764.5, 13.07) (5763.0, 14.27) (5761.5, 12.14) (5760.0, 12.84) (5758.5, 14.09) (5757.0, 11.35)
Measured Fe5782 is 0.38 angstrom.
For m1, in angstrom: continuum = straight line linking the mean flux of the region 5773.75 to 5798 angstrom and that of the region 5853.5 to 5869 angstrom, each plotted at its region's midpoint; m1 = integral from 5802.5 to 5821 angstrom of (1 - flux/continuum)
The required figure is -0.8 angstrom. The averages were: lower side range 13.1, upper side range 13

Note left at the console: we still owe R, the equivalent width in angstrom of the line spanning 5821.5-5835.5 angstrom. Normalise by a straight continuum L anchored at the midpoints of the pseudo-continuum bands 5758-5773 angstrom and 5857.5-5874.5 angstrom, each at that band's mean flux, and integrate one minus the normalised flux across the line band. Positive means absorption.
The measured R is 0.1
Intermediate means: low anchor 13.3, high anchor 13.4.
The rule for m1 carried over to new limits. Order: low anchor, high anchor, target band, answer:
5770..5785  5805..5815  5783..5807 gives -0.2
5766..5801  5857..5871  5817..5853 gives -0.2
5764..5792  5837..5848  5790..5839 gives -1.3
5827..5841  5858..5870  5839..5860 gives 0.1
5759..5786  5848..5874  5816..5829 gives -0.3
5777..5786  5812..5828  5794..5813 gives -0.3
